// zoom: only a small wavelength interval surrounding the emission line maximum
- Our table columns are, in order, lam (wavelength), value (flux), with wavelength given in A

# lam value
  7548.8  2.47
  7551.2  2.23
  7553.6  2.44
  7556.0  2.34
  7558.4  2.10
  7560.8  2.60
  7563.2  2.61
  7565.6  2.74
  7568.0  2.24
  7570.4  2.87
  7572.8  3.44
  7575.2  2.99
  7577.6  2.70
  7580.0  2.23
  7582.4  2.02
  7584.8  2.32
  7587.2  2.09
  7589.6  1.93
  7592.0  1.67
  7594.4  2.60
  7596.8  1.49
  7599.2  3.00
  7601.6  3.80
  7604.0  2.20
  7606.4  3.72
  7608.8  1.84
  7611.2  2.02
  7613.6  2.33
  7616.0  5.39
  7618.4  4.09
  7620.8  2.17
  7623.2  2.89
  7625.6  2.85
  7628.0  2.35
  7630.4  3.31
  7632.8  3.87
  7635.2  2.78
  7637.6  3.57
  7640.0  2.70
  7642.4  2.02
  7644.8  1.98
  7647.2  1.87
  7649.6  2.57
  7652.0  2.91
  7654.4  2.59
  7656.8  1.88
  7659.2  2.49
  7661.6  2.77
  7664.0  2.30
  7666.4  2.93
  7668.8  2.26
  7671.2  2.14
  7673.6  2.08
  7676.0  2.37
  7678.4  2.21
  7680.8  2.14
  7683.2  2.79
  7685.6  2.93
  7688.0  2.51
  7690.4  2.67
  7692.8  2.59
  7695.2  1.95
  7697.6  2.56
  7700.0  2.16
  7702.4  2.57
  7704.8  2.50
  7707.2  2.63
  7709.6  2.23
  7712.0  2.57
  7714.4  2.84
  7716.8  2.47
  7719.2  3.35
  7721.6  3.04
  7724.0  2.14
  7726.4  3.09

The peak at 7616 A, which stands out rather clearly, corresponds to [S II] 6716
